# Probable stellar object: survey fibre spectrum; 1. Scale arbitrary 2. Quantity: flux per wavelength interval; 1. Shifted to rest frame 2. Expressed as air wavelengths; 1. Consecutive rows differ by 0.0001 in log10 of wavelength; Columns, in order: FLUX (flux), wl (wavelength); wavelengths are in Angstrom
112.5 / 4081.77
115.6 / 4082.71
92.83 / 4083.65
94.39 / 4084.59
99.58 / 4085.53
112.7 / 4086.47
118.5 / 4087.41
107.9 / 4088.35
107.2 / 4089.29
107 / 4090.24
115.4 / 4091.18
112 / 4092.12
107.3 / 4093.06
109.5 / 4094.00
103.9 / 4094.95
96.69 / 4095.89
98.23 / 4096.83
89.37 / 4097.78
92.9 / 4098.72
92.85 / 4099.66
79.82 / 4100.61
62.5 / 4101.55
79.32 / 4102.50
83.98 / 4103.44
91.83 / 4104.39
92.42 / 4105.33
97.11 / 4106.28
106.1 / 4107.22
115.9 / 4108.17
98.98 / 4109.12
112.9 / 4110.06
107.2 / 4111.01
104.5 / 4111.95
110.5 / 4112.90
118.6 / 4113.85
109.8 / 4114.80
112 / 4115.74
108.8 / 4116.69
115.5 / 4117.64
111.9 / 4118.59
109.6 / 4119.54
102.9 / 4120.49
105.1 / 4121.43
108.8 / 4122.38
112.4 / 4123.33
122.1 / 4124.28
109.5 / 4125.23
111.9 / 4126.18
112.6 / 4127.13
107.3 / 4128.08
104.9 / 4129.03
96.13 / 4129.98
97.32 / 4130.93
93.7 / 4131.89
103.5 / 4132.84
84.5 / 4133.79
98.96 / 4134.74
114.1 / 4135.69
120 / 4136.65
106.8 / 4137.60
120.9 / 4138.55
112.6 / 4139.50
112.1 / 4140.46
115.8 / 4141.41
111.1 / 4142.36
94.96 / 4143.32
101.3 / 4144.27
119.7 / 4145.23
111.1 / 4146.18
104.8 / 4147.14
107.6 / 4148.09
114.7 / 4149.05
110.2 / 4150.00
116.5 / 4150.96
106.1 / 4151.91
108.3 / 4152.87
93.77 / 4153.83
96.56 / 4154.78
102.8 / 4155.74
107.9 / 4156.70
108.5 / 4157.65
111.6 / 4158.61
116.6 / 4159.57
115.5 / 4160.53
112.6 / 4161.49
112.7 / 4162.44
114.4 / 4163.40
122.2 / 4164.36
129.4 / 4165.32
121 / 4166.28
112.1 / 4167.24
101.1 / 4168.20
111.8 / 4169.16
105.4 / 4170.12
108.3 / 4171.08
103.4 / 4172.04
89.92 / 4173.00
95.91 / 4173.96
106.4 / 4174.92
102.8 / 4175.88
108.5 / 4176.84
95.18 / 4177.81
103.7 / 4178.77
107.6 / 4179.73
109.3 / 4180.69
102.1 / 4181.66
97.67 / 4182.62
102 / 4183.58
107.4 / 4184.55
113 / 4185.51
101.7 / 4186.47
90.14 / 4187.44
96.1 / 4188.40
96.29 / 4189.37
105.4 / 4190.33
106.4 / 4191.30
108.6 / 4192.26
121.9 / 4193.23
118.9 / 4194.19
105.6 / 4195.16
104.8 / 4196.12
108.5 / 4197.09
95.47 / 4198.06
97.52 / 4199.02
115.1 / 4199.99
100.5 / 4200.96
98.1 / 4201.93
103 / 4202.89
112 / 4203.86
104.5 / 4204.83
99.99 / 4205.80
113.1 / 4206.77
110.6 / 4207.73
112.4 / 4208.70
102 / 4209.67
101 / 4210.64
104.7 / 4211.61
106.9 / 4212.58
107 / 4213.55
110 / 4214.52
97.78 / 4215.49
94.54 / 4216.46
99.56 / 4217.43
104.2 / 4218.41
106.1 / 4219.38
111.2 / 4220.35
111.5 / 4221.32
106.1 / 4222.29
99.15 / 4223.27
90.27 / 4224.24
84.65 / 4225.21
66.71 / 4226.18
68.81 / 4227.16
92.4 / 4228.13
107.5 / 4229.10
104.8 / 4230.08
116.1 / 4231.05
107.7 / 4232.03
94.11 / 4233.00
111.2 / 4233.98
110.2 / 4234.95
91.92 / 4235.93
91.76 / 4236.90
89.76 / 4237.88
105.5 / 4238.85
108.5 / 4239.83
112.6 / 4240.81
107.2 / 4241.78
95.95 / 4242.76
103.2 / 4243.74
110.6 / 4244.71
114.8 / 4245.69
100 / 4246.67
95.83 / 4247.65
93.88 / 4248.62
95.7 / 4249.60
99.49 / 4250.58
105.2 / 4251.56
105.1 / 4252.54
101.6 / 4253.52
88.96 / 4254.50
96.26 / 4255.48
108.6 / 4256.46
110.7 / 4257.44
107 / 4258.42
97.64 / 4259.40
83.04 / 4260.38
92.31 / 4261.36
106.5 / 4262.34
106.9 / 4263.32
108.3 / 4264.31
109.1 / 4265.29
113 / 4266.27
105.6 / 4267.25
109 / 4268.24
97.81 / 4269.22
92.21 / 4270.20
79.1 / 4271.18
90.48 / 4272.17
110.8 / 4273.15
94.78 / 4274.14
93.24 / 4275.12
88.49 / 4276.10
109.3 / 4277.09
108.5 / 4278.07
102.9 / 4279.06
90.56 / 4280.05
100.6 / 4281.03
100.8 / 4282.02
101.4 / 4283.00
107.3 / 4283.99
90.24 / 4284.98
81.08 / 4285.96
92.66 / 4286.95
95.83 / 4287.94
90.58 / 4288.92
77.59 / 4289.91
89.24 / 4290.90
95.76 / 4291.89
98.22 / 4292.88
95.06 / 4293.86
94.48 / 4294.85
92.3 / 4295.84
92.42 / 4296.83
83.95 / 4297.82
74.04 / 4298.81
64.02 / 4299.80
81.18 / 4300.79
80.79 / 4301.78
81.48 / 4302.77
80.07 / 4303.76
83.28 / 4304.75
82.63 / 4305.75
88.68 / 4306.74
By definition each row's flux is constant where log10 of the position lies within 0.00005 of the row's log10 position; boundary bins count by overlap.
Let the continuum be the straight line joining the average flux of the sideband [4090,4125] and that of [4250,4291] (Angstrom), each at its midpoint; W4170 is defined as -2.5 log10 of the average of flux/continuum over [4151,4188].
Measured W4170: -0.06 mag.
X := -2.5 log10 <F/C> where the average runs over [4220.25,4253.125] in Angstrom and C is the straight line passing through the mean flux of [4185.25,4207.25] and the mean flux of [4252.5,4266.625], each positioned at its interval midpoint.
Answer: 0.03 mag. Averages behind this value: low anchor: 105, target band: 100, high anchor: 102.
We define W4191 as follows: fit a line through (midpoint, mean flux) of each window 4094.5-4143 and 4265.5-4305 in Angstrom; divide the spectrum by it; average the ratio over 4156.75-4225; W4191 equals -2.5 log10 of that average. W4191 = -0.07 mag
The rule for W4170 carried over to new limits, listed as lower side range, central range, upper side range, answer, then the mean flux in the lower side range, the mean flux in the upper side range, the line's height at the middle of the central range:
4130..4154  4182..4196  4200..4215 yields 0.01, 107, 106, 106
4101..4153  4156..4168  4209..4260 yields -0.10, 106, 101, 104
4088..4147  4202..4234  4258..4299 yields -0.02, 105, 96.6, 99.6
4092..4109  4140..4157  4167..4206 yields -0.08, 94.8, 104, 100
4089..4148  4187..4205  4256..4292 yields -0.03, 105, 98.4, 101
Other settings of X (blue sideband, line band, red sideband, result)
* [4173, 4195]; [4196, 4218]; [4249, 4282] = -0.01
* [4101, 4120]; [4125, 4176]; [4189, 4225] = -0.05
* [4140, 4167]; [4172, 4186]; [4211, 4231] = 0.03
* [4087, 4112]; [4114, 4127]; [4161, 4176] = -0.09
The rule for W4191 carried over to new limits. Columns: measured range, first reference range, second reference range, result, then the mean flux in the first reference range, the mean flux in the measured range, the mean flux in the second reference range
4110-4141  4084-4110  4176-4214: -0.078 mag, 99.2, 108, 105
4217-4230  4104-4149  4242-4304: 0.043 mag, 108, 96.2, 96.3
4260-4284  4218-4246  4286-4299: -0.070 mag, 101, 100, 90.2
